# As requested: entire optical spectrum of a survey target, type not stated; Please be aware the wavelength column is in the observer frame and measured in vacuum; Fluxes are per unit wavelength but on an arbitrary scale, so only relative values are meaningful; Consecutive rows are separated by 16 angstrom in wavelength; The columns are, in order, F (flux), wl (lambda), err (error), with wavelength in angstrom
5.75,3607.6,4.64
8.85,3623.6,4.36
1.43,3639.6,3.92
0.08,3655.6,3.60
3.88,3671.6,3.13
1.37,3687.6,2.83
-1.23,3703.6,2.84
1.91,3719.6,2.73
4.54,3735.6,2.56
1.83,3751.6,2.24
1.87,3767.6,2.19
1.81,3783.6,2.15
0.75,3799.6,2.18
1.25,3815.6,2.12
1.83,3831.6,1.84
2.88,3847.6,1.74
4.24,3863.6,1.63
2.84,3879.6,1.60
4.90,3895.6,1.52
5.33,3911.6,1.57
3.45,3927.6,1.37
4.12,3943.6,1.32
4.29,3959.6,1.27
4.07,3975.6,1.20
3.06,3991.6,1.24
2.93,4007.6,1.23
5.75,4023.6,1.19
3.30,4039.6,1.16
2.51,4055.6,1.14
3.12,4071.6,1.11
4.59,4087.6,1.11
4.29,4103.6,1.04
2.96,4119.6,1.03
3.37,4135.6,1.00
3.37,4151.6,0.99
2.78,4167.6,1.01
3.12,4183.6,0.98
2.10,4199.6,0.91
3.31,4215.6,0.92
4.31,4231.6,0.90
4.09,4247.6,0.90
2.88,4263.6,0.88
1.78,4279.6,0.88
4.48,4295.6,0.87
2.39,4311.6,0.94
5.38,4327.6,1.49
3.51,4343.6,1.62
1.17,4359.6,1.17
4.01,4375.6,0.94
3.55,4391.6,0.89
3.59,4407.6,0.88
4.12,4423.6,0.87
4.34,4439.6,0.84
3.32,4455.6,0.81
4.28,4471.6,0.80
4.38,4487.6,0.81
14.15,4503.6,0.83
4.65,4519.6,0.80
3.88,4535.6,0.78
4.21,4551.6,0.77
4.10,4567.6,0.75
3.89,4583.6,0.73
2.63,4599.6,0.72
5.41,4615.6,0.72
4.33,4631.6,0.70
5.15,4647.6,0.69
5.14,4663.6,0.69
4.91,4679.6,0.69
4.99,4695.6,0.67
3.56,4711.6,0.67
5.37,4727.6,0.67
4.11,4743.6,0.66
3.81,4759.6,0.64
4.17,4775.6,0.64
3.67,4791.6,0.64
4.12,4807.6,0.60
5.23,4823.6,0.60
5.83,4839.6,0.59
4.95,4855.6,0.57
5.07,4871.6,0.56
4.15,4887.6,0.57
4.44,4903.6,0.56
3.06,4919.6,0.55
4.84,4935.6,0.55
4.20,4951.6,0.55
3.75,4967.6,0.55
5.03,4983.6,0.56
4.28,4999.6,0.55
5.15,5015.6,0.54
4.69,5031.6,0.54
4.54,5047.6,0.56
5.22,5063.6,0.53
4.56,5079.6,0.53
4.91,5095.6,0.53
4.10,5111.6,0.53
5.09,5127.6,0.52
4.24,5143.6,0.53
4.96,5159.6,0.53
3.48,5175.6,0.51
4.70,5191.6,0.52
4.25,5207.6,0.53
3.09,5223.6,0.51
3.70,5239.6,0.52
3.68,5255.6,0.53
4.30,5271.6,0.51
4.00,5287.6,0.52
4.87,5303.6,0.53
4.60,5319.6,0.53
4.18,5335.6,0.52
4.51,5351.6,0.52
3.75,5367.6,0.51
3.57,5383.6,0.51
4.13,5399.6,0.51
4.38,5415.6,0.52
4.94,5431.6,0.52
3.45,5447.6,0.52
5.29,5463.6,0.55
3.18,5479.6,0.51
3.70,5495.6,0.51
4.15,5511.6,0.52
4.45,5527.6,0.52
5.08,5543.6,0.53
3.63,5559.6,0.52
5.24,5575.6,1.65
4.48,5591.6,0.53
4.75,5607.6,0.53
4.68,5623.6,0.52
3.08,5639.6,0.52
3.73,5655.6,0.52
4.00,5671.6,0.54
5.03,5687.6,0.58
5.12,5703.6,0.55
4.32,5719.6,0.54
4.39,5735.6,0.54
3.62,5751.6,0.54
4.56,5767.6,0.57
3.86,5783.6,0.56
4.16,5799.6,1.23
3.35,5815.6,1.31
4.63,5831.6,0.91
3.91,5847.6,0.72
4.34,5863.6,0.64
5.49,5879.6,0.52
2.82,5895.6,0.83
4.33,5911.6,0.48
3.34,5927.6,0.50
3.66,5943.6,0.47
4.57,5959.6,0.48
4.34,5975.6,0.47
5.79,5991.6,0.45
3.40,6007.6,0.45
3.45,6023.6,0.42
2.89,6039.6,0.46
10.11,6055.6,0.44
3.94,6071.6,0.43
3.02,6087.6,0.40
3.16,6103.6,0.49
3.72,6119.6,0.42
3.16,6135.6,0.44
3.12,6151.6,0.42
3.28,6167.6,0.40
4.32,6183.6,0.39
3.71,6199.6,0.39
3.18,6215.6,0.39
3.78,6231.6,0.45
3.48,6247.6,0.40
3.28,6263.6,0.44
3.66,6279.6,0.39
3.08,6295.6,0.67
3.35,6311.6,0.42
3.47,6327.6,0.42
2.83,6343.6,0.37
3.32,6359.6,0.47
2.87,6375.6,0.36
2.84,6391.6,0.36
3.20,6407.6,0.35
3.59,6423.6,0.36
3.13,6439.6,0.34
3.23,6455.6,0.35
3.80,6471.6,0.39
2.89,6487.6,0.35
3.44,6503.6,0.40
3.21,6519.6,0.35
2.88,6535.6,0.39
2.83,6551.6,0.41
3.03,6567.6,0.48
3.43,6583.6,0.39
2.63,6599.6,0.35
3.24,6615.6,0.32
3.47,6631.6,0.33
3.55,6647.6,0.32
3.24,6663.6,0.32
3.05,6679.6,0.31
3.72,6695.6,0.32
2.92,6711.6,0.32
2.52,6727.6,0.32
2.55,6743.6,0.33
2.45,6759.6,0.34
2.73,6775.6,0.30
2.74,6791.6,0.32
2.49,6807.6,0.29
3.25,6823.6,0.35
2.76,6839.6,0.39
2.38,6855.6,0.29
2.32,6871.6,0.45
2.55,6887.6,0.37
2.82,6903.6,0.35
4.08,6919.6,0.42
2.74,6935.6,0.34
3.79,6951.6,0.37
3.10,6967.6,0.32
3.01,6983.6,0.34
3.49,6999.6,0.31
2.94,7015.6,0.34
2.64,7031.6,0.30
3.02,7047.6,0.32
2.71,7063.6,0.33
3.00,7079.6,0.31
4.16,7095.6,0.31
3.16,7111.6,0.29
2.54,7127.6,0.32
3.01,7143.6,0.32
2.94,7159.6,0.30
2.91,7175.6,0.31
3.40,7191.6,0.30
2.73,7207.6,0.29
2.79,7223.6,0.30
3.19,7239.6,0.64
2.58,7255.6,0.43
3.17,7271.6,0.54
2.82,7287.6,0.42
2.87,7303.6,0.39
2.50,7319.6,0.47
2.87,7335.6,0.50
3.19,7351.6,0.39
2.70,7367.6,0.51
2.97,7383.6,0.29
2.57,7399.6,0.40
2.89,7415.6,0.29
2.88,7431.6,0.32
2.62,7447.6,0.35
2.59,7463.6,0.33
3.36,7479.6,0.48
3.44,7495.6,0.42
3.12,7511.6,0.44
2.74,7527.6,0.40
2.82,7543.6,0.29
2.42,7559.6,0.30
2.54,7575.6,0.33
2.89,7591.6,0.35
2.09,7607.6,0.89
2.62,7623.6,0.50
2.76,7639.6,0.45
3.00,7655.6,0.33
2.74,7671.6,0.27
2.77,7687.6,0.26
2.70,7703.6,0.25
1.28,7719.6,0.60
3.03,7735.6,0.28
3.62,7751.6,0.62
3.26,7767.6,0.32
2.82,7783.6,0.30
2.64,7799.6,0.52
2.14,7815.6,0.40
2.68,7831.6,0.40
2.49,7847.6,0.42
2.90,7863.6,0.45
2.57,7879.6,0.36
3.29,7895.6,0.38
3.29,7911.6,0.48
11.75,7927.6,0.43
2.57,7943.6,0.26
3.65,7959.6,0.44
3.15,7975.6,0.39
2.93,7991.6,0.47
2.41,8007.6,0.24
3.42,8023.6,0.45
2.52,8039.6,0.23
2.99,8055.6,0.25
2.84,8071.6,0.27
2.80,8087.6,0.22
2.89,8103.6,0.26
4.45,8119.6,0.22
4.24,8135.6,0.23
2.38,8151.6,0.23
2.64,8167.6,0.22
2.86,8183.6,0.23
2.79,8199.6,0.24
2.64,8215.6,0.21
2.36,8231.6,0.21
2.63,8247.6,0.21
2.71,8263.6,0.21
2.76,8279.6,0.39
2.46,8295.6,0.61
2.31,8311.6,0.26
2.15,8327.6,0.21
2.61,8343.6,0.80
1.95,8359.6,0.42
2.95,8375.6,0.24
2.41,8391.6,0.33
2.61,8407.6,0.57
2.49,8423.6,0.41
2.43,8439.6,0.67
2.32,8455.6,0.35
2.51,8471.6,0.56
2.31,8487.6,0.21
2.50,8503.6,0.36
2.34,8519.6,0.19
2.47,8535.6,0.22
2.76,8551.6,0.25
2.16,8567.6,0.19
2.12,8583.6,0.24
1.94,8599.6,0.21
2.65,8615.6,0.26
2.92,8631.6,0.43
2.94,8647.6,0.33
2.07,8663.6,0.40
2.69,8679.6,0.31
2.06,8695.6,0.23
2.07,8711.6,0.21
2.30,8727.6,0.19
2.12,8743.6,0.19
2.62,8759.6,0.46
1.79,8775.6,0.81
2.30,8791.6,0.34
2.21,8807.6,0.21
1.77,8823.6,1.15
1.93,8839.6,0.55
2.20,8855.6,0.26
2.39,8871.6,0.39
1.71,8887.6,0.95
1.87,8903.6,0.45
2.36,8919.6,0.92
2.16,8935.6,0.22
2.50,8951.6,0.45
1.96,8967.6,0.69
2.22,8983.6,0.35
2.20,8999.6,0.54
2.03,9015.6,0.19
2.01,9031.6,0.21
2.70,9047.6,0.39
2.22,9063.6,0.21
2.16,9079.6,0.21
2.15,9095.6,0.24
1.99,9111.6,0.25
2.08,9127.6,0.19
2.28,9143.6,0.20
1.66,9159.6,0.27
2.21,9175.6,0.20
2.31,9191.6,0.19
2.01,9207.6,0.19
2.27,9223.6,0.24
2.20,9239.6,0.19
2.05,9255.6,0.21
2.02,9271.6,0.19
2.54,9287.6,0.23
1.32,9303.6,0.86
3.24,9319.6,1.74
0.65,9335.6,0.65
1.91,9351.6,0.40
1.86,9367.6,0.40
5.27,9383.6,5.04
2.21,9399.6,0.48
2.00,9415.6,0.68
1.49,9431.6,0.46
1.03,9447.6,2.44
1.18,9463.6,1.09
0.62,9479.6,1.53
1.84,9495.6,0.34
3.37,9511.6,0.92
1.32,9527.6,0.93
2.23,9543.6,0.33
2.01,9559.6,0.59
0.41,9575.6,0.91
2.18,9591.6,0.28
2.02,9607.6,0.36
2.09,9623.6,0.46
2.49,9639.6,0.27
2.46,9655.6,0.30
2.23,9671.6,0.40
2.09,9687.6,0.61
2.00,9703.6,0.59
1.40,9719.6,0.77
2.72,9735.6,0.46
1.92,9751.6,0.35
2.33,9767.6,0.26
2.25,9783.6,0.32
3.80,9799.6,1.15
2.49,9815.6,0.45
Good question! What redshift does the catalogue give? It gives 0.208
